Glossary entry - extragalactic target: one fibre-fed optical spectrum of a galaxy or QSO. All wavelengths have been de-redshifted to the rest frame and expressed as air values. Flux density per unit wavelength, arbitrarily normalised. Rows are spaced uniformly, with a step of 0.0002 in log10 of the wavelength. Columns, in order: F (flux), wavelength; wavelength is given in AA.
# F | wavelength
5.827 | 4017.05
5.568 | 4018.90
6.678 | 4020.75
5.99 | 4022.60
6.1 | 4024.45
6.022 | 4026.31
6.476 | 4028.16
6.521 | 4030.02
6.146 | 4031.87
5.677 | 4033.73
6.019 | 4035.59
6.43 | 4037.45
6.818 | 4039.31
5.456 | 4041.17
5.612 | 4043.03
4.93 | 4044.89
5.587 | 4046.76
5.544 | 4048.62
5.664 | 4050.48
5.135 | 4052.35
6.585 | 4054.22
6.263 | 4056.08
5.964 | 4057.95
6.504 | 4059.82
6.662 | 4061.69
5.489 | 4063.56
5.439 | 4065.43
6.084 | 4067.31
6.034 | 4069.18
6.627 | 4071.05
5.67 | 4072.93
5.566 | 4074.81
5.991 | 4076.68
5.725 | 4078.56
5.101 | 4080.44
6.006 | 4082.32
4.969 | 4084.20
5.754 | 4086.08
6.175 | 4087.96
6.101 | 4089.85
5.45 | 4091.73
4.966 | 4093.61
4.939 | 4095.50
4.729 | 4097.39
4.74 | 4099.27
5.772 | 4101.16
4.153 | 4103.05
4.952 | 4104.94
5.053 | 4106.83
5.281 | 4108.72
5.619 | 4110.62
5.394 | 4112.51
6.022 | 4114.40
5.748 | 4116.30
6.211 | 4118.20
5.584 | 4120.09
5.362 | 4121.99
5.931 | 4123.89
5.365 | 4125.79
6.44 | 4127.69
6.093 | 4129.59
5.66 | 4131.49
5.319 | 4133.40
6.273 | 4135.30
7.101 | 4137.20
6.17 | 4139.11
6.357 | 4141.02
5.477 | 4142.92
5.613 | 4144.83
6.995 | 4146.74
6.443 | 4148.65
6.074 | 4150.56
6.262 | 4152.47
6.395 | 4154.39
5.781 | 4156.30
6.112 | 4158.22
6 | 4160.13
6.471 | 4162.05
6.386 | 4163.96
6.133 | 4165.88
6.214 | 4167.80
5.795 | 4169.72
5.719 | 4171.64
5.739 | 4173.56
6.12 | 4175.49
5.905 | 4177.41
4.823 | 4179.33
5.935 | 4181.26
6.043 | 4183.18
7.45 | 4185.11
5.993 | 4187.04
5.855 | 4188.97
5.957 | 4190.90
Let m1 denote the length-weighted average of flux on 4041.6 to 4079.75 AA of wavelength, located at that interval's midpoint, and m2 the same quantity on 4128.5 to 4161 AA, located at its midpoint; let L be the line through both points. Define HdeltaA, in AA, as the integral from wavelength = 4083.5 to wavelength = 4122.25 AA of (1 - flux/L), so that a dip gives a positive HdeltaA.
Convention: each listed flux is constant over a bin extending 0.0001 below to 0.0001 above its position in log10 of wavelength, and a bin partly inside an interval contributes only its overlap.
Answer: 3.9 AA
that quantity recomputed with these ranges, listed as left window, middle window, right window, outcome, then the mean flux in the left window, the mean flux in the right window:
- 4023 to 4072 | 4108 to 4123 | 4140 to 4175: 1.00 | 5.99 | 6.11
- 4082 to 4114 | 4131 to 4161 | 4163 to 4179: -2.12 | 5.3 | 5.96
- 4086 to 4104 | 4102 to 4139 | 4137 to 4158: 0.33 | 5.25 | 6.2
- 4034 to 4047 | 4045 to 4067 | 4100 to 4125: -0.41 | 5.84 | 5.46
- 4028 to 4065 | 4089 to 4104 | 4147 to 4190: 2.27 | 5.96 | 6.09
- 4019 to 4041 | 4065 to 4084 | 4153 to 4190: 1.10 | 6.21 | 6.05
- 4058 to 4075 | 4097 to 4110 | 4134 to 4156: 2.44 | 6.02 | 6.26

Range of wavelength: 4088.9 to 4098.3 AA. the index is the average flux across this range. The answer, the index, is 5.24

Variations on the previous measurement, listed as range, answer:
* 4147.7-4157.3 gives 6.19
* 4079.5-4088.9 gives 5.6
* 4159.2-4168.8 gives 6.24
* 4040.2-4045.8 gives 5.35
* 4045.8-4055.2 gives 5.71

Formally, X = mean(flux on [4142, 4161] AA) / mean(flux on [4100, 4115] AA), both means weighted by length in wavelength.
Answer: 1.2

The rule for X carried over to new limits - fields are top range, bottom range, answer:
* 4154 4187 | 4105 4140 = 1.05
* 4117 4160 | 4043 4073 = 1.03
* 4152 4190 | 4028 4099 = 1.04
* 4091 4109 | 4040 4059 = 0.88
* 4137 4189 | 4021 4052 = 1.03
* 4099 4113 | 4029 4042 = 0.83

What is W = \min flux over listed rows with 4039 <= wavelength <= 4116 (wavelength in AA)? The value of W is 4.153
